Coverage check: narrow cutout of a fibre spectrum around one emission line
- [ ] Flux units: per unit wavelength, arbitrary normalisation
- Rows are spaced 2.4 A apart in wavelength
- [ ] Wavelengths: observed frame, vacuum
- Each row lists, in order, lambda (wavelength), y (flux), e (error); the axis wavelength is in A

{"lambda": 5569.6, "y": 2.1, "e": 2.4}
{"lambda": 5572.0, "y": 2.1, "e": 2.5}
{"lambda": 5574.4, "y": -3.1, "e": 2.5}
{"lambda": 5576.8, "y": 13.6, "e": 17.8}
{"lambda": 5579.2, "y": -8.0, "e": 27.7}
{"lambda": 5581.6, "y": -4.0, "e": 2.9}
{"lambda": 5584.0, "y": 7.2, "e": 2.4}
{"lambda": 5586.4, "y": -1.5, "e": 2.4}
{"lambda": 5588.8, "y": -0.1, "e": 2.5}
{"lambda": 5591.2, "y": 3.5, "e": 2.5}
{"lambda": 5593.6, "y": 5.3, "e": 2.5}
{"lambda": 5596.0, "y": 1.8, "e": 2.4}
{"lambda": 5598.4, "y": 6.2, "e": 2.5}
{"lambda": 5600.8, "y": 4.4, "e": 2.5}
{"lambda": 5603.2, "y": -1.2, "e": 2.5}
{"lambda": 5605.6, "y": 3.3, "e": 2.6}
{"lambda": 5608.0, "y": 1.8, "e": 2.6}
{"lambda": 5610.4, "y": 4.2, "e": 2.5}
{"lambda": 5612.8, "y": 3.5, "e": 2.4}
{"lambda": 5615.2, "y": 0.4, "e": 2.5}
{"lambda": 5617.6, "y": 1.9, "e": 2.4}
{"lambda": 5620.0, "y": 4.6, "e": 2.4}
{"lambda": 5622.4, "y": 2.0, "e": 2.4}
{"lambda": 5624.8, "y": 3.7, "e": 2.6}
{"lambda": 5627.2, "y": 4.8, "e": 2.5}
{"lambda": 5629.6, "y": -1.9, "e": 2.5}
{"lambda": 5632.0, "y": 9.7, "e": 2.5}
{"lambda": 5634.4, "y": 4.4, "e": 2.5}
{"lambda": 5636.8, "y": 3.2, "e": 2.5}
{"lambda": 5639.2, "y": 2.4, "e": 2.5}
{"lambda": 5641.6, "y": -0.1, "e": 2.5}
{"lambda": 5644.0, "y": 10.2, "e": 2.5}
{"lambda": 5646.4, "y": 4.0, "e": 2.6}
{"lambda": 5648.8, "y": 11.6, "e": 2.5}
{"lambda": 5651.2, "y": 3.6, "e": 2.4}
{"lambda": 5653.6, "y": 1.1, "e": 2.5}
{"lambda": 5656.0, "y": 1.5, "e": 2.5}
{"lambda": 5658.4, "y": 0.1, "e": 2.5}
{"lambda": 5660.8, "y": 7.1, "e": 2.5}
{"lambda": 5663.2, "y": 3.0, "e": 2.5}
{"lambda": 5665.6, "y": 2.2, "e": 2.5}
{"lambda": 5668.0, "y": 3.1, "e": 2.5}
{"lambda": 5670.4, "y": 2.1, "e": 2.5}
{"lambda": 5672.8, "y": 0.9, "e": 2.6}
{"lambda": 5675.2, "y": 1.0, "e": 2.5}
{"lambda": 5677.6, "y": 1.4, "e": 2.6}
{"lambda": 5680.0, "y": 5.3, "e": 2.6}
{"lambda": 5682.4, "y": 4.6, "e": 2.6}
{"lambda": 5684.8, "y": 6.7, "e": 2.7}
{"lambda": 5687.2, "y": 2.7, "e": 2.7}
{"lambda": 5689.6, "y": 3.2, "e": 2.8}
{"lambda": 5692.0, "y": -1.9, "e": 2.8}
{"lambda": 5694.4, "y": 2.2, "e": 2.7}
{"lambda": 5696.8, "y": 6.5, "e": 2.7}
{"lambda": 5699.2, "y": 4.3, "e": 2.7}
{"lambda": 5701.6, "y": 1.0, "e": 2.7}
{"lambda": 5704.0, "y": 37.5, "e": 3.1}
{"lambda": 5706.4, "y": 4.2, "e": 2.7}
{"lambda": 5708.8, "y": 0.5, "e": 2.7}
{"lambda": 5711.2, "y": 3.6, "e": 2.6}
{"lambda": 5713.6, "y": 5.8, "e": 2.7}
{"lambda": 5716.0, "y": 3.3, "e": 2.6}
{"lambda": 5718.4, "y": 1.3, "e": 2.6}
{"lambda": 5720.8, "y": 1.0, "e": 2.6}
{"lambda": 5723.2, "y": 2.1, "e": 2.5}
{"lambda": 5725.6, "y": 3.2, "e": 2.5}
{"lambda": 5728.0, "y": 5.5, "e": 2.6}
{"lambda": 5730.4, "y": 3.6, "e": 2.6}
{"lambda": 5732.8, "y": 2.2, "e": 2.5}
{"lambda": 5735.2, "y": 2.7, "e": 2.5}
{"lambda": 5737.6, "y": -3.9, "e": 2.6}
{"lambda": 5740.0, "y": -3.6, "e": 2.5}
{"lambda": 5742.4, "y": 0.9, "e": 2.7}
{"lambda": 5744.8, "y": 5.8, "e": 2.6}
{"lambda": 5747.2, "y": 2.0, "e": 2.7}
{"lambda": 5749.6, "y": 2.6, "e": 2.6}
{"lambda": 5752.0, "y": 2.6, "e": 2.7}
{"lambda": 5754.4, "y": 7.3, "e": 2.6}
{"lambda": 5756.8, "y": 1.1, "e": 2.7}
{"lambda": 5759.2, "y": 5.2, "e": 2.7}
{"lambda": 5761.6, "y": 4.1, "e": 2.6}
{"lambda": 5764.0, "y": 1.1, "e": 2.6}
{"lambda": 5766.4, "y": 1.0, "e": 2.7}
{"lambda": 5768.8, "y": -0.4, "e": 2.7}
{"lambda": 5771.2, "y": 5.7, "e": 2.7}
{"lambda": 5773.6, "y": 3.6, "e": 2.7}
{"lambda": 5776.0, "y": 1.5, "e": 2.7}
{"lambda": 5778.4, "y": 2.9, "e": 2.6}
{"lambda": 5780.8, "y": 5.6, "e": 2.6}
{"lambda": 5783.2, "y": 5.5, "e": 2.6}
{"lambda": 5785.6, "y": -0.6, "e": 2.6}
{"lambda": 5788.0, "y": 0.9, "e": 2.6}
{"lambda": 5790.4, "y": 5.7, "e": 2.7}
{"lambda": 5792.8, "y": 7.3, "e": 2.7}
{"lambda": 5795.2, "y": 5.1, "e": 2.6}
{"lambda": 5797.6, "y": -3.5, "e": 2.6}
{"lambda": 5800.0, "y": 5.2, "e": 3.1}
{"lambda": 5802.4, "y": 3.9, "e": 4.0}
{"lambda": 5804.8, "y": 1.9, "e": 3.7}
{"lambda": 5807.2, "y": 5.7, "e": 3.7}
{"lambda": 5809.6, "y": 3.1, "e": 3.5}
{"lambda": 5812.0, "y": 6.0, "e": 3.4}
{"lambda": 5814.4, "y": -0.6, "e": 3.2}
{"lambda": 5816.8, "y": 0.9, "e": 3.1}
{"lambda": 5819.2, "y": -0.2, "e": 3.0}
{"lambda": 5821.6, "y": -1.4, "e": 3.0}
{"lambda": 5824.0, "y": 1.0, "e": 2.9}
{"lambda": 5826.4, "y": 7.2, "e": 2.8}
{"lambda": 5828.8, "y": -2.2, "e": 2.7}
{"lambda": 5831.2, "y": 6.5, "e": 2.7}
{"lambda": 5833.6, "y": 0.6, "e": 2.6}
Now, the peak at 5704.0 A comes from [O III]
